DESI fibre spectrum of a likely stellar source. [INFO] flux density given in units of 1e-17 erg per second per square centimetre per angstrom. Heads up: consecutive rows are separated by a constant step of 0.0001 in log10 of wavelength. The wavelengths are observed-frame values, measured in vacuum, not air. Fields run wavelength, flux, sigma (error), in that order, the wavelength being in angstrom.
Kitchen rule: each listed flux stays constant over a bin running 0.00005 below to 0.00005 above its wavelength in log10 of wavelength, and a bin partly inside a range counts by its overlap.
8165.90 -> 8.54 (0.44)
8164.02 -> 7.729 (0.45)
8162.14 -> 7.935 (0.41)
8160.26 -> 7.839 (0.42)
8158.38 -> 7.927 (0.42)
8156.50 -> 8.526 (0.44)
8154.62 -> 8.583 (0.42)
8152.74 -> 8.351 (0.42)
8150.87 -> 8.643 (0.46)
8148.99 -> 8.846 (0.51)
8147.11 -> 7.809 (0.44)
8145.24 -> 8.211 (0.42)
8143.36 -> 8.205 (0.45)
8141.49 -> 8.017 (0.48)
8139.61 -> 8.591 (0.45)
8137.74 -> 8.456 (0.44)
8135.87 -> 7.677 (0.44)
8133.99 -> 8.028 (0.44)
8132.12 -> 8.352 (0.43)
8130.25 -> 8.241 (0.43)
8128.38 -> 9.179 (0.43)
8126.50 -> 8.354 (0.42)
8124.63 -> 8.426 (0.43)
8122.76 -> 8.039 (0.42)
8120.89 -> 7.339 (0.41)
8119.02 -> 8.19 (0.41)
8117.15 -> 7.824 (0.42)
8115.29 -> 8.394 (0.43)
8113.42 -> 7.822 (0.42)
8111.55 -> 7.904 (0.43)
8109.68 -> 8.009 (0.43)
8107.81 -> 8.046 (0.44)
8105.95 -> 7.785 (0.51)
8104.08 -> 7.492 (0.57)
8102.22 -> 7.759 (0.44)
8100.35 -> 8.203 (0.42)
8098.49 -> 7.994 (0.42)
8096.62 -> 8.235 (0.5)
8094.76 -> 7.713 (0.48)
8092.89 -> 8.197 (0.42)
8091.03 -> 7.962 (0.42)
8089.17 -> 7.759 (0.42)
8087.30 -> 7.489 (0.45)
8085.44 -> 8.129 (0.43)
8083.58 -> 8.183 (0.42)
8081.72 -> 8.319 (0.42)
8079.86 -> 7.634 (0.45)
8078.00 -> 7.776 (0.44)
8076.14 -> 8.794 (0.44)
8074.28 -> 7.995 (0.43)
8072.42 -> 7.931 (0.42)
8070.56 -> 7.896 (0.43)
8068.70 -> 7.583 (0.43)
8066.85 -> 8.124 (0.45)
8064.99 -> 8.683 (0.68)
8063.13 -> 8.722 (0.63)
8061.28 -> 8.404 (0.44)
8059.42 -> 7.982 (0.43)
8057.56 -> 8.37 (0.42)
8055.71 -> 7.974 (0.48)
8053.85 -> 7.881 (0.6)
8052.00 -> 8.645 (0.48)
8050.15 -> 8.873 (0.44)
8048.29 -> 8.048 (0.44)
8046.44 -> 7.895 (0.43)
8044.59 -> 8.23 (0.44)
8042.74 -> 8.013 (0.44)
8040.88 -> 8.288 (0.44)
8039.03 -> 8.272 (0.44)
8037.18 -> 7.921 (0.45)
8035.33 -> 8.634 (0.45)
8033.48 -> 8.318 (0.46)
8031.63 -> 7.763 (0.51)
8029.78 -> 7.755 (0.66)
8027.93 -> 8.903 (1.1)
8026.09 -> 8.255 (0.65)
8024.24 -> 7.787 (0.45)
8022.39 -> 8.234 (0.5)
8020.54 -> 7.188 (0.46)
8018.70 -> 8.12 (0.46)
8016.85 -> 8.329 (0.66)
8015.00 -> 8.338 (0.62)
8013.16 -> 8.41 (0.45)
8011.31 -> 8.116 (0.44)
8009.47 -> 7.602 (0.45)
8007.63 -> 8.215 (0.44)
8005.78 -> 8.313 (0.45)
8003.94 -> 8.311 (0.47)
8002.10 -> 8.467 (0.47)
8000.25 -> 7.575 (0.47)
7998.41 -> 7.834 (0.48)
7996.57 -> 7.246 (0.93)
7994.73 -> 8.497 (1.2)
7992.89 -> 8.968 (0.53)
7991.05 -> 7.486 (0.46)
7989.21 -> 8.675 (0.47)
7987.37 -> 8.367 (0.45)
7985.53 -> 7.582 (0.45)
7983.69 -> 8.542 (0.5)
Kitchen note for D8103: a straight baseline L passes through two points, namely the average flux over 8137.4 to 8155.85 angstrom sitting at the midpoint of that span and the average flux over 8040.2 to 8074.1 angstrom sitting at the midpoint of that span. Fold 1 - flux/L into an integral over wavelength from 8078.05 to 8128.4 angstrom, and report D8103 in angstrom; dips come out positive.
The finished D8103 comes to 1.8 angstrom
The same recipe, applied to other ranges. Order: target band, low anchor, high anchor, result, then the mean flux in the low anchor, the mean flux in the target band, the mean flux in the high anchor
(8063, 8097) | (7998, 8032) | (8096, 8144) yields 0.22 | 8.09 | 8.04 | 8.1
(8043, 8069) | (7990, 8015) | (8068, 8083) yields -0.74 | 8.09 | 8.26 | 8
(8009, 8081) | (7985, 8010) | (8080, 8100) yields -0.97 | 8.1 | 8.15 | 7.99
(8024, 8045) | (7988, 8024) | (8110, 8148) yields -0.21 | 8.1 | 8.19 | 8.15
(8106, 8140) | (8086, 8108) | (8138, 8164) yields -0.34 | 7.89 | 8.14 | 8.25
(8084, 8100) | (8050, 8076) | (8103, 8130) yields 0.35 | 8.22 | 7.95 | 8.06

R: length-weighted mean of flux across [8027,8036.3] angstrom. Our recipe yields 8.28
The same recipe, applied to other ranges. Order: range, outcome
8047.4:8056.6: 8.28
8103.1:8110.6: 7.84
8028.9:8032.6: 7.76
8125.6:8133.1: 8.53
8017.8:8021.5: 7.66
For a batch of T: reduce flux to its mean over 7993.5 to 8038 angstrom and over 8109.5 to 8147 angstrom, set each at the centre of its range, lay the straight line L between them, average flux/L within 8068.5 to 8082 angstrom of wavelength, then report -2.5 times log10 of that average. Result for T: 0.018 mag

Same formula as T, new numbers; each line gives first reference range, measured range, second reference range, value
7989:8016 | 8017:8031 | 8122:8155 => 0.01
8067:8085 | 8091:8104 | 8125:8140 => 0.02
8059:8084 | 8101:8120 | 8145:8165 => 0.03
